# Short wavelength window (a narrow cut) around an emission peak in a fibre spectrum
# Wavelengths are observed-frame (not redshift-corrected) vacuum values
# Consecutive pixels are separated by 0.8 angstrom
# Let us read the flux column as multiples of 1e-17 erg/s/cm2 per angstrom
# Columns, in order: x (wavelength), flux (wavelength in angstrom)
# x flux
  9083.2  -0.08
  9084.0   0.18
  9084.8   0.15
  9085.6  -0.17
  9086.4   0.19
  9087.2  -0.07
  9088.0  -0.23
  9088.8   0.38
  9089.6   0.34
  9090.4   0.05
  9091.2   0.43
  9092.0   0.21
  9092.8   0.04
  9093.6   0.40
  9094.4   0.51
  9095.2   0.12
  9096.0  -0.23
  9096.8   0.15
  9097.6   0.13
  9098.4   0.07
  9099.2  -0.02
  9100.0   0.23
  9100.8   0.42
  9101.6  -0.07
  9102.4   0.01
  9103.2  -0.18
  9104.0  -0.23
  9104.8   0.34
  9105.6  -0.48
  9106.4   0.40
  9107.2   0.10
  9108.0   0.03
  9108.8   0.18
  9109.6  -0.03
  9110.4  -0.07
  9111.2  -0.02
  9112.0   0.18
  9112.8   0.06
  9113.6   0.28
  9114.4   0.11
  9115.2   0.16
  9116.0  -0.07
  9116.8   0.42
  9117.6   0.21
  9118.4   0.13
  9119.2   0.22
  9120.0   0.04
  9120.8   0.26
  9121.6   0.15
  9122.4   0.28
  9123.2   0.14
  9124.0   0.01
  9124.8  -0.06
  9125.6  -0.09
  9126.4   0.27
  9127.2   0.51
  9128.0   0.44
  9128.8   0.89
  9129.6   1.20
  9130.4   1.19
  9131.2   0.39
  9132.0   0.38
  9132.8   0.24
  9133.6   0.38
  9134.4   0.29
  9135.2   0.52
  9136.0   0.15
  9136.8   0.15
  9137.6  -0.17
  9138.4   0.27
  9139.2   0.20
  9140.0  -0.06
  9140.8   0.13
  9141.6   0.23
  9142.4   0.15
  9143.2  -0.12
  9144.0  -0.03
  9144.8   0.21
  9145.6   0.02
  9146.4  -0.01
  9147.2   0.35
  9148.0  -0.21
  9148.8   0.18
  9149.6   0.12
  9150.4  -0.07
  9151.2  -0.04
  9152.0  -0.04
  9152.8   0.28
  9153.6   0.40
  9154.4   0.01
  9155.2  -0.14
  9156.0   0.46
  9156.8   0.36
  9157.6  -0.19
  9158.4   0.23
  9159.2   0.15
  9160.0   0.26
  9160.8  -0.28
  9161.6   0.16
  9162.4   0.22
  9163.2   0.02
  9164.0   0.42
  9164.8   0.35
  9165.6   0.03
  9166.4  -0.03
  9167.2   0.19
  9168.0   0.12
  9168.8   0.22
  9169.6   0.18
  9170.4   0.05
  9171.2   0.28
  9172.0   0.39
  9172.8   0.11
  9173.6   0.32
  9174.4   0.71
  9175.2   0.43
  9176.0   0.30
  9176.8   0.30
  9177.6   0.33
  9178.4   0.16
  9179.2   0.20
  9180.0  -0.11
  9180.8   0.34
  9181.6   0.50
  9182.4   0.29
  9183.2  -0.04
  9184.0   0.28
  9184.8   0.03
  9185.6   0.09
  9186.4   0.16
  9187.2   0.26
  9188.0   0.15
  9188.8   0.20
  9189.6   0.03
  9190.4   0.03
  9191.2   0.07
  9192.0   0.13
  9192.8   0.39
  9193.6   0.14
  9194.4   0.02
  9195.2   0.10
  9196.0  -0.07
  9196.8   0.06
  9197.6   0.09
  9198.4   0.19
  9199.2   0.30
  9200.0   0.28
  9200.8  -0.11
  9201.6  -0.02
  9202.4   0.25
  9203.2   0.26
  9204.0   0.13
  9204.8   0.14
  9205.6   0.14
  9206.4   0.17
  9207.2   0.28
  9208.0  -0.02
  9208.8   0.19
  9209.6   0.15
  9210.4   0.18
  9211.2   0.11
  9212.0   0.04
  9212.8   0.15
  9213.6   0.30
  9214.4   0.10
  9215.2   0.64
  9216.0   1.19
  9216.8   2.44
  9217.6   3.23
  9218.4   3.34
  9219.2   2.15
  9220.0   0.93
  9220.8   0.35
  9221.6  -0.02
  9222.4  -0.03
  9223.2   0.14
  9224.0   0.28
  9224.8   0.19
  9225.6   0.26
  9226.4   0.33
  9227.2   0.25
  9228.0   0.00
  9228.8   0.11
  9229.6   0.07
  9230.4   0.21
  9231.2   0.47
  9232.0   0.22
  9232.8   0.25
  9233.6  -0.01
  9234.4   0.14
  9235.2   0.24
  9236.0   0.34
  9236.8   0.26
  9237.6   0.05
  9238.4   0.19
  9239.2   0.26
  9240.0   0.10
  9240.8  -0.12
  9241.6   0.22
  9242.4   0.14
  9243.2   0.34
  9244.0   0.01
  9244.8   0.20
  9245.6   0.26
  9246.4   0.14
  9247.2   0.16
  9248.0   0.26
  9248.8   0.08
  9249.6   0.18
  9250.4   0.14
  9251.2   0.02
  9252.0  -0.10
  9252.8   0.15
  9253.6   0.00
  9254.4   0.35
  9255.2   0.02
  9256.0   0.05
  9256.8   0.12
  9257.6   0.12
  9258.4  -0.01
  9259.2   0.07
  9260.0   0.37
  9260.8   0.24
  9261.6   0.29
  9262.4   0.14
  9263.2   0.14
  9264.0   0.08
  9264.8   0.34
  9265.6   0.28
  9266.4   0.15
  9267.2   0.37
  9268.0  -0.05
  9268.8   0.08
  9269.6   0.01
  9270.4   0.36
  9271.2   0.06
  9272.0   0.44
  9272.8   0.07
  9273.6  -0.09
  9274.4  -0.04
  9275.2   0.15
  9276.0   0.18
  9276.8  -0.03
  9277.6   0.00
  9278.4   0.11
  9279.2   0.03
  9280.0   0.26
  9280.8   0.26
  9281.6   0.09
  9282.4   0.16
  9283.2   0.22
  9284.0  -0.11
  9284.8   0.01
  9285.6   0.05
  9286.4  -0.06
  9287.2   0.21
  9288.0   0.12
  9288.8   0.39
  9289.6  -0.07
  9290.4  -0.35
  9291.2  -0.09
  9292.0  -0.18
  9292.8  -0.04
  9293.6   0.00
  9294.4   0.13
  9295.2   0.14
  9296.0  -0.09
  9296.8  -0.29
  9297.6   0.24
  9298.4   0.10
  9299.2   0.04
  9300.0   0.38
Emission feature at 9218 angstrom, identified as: [O III]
